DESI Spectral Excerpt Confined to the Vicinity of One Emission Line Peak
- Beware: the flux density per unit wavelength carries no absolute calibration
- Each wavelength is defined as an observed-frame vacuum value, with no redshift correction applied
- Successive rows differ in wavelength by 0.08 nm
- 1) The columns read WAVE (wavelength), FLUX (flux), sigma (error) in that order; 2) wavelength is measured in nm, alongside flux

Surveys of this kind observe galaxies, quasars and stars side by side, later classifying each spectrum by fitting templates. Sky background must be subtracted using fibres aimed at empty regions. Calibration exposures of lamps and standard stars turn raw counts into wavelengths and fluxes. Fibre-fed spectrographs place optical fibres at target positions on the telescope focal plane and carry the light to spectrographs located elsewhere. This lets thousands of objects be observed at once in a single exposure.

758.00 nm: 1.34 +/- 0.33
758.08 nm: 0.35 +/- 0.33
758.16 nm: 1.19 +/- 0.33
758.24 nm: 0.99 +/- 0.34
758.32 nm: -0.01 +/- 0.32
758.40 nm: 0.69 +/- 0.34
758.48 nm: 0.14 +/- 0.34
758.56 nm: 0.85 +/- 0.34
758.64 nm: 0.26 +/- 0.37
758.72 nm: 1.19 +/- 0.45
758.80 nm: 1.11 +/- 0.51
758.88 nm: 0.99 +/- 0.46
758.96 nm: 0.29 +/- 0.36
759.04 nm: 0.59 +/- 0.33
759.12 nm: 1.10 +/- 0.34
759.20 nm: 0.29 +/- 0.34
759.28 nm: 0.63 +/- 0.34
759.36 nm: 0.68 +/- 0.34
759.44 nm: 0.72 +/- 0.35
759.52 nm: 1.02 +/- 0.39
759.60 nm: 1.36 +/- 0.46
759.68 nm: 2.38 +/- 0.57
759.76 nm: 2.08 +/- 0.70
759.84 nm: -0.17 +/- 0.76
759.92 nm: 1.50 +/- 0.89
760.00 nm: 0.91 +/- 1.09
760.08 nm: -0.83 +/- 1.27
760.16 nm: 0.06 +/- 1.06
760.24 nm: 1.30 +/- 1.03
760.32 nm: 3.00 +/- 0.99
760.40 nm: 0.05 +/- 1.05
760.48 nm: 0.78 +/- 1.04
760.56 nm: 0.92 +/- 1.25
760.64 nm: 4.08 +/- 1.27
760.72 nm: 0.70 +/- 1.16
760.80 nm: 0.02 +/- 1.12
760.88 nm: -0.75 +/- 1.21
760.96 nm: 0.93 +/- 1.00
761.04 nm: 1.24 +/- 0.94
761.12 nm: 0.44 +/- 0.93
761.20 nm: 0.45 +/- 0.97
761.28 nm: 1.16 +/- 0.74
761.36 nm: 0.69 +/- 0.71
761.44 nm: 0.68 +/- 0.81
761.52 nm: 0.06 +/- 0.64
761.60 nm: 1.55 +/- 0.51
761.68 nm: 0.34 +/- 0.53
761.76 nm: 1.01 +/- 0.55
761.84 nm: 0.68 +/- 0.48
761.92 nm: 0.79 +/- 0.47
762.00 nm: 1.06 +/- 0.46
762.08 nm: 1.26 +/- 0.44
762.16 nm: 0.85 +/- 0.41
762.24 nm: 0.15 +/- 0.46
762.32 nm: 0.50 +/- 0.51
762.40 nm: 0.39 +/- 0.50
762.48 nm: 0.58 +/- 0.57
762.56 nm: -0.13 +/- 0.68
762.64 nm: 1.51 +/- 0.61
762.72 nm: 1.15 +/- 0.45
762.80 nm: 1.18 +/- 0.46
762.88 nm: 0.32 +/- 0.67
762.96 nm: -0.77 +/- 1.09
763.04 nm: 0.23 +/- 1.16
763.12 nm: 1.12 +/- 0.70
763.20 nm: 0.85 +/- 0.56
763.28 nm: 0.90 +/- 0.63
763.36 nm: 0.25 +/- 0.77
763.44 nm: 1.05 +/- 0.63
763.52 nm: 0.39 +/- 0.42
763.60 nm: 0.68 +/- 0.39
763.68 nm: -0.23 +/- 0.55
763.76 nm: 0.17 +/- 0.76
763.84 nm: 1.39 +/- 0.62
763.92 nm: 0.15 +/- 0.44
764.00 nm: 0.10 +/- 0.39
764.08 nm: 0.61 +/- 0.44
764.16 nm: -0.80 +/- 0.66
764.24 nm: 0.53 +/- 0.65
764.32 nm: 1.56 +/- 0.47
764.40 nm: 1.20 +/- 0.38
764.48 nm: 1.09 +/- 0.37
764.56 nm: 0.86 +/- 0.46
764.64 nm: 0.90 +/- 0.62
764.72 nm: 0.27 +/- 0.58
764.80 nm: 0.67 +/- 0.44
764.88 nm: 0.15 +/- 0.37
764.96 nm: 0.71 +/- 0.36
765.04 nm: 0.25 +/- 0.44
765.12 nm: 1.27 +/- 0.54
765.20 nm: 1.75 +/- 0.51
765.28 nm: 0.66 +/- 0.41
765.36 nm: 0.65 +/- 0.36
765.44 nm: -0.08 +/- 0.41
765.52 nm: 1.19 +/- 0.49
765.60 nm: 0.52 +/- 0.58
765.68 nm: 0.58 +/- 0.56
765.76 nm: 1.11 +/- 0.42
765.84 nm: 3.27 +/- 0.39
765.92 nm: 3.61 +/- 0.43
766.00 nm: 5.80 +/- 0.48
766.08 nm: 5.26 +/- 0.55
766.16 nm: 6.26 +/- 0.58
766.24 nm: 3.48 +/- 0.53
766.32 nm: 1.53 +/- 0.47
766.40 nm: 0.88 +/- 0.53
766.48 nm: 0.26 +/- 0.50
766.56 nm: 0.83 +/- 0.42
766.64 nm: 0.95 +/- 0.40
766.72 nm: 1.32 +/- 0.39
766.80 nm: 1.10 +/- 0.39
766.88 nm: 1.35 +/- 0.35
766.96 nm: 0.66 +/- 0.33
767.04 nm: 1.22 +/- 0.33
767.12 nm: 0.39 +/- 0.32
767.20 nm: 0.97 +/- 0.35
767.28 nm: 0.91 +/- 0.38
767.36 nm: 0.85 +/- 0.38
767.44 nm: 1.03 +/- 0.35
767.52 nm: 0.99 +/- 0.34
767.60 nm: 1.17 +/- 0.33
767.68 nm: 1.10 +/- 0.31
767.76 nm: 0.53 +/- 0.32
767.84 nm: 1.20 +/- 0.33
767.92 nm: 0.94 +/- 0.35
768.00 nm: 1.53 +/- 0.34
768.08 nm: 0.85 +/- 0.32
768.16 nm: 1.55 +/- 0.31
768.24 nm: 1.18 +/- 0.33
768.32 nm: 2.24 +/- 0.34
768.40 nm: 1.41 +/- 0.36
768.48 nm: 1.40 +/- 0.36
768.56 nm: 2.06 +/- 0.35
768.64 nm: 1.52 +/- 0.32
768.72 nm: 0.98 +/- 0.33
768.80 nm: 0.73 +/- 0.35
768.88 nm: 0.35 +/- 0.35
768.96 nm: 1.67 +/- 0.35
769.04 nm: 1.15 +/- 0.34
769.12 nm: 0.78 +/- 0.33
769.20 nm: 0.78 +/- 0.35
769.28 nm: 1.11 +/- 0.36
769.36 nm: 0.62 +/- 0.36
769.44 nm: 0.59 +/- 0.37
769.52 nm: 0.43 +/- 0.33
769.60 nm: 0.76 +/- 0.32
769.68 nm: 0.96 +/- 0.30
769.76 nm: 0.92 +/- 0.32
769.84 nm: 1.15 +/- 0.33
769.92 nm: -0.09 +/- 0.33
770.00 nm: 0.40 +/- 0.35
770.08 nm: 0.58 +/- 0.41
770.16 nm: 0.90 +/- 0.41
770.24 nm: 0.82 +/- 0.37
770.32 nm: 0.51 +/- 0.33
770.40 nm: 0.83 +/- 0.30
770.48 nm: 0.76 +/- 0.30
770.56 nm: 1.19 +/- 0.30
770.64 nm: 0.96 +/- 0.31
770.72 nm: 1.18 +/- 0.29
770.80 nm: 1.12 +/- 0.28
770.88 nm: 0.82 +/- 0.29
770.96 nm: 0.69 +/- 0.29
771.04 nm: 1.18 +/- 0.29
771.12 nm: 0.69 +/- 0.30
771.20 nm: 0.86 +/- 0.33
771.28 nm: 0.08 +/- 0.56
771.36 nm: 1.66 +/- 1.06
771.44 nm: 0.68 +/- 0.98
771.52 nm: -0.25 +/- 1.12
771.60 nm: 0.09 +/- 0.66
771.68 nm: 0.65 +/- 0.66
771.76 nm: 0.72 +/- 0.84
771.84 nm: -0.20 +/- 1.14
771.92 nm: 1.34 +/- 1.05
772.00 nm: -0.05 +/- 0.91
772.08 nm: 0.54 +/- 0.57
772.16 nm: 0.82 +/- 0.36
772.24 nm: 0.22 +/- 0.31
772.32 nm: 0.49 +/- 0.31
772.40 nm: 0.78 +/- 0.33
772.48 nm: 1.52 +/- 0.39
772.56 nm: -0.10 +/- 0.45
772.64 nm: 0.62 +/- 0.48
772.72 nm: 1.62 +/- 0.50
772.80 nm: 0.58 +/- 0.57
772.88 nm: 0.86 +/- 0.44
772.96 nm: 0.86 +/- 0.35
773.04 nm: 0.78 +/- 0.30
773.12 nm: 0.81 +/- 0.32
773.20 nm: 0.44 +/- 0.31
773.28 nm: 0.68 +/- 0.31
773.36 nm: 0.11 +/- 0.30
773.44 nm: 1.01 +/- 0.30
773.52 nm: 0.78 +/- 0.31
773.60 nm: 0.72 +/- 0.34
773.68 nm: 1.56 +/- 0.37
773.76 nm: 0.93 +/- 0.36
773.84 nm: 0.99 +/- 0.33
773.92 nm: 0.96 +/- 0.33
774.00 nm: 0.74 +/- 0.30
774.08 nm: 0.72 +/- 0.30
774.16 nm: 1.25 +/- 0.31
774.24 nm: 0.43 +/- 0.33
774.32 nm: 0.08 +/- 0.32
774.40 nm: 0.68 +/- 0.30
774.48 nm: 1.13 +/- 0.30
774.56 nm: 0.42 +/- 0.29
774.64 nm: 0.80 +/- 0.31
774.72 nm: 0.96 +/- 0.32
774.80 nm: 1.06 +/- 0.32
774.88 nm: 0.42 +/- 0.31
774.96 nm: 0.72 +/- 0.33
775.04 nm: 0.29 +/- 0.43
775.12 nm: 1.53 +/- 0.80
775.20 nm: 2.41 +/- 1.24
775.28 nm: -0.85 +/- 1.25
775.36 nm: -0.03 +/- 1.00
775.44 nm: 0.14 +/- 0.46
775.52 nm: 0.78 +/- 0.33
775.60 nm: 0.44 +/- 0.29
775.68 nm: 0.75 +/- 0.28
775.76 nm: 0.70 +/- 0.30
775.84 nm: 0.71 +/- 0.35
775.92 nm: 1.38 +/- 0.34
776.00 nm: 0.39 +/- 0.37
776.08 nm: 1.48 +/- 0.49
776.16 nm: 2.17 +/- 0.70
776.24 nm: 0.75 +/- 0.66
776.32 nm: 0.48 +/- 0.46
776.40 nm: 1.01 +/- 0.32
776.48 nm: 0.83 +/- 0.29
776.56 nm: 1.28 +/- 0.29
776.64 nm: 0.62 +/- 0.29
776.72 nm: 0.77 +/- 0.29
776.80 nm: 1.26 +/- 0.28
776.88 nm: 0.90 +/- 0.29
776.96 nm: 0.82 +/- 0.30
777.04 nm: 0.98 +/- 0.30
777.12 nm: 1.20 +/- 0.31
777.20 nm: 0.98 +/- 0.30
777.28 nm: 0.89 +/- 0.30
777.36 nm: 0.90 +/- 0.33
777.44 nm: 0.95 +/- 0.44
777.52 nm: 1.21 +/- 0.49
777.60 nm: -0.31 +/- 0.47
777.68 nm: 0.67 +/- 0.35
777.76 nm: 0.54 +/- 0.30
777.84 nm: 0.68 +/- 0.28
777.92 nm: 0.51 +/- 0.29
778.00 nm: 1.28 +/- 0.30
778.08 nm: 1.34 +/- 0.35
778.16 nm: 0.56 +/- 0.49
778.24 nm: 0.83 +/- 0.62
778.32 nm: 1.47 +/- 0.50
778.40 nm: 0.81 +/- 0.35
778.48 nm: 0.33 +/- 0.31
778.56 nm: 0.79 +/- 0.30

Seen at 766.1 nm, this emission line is H-alpha 6563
